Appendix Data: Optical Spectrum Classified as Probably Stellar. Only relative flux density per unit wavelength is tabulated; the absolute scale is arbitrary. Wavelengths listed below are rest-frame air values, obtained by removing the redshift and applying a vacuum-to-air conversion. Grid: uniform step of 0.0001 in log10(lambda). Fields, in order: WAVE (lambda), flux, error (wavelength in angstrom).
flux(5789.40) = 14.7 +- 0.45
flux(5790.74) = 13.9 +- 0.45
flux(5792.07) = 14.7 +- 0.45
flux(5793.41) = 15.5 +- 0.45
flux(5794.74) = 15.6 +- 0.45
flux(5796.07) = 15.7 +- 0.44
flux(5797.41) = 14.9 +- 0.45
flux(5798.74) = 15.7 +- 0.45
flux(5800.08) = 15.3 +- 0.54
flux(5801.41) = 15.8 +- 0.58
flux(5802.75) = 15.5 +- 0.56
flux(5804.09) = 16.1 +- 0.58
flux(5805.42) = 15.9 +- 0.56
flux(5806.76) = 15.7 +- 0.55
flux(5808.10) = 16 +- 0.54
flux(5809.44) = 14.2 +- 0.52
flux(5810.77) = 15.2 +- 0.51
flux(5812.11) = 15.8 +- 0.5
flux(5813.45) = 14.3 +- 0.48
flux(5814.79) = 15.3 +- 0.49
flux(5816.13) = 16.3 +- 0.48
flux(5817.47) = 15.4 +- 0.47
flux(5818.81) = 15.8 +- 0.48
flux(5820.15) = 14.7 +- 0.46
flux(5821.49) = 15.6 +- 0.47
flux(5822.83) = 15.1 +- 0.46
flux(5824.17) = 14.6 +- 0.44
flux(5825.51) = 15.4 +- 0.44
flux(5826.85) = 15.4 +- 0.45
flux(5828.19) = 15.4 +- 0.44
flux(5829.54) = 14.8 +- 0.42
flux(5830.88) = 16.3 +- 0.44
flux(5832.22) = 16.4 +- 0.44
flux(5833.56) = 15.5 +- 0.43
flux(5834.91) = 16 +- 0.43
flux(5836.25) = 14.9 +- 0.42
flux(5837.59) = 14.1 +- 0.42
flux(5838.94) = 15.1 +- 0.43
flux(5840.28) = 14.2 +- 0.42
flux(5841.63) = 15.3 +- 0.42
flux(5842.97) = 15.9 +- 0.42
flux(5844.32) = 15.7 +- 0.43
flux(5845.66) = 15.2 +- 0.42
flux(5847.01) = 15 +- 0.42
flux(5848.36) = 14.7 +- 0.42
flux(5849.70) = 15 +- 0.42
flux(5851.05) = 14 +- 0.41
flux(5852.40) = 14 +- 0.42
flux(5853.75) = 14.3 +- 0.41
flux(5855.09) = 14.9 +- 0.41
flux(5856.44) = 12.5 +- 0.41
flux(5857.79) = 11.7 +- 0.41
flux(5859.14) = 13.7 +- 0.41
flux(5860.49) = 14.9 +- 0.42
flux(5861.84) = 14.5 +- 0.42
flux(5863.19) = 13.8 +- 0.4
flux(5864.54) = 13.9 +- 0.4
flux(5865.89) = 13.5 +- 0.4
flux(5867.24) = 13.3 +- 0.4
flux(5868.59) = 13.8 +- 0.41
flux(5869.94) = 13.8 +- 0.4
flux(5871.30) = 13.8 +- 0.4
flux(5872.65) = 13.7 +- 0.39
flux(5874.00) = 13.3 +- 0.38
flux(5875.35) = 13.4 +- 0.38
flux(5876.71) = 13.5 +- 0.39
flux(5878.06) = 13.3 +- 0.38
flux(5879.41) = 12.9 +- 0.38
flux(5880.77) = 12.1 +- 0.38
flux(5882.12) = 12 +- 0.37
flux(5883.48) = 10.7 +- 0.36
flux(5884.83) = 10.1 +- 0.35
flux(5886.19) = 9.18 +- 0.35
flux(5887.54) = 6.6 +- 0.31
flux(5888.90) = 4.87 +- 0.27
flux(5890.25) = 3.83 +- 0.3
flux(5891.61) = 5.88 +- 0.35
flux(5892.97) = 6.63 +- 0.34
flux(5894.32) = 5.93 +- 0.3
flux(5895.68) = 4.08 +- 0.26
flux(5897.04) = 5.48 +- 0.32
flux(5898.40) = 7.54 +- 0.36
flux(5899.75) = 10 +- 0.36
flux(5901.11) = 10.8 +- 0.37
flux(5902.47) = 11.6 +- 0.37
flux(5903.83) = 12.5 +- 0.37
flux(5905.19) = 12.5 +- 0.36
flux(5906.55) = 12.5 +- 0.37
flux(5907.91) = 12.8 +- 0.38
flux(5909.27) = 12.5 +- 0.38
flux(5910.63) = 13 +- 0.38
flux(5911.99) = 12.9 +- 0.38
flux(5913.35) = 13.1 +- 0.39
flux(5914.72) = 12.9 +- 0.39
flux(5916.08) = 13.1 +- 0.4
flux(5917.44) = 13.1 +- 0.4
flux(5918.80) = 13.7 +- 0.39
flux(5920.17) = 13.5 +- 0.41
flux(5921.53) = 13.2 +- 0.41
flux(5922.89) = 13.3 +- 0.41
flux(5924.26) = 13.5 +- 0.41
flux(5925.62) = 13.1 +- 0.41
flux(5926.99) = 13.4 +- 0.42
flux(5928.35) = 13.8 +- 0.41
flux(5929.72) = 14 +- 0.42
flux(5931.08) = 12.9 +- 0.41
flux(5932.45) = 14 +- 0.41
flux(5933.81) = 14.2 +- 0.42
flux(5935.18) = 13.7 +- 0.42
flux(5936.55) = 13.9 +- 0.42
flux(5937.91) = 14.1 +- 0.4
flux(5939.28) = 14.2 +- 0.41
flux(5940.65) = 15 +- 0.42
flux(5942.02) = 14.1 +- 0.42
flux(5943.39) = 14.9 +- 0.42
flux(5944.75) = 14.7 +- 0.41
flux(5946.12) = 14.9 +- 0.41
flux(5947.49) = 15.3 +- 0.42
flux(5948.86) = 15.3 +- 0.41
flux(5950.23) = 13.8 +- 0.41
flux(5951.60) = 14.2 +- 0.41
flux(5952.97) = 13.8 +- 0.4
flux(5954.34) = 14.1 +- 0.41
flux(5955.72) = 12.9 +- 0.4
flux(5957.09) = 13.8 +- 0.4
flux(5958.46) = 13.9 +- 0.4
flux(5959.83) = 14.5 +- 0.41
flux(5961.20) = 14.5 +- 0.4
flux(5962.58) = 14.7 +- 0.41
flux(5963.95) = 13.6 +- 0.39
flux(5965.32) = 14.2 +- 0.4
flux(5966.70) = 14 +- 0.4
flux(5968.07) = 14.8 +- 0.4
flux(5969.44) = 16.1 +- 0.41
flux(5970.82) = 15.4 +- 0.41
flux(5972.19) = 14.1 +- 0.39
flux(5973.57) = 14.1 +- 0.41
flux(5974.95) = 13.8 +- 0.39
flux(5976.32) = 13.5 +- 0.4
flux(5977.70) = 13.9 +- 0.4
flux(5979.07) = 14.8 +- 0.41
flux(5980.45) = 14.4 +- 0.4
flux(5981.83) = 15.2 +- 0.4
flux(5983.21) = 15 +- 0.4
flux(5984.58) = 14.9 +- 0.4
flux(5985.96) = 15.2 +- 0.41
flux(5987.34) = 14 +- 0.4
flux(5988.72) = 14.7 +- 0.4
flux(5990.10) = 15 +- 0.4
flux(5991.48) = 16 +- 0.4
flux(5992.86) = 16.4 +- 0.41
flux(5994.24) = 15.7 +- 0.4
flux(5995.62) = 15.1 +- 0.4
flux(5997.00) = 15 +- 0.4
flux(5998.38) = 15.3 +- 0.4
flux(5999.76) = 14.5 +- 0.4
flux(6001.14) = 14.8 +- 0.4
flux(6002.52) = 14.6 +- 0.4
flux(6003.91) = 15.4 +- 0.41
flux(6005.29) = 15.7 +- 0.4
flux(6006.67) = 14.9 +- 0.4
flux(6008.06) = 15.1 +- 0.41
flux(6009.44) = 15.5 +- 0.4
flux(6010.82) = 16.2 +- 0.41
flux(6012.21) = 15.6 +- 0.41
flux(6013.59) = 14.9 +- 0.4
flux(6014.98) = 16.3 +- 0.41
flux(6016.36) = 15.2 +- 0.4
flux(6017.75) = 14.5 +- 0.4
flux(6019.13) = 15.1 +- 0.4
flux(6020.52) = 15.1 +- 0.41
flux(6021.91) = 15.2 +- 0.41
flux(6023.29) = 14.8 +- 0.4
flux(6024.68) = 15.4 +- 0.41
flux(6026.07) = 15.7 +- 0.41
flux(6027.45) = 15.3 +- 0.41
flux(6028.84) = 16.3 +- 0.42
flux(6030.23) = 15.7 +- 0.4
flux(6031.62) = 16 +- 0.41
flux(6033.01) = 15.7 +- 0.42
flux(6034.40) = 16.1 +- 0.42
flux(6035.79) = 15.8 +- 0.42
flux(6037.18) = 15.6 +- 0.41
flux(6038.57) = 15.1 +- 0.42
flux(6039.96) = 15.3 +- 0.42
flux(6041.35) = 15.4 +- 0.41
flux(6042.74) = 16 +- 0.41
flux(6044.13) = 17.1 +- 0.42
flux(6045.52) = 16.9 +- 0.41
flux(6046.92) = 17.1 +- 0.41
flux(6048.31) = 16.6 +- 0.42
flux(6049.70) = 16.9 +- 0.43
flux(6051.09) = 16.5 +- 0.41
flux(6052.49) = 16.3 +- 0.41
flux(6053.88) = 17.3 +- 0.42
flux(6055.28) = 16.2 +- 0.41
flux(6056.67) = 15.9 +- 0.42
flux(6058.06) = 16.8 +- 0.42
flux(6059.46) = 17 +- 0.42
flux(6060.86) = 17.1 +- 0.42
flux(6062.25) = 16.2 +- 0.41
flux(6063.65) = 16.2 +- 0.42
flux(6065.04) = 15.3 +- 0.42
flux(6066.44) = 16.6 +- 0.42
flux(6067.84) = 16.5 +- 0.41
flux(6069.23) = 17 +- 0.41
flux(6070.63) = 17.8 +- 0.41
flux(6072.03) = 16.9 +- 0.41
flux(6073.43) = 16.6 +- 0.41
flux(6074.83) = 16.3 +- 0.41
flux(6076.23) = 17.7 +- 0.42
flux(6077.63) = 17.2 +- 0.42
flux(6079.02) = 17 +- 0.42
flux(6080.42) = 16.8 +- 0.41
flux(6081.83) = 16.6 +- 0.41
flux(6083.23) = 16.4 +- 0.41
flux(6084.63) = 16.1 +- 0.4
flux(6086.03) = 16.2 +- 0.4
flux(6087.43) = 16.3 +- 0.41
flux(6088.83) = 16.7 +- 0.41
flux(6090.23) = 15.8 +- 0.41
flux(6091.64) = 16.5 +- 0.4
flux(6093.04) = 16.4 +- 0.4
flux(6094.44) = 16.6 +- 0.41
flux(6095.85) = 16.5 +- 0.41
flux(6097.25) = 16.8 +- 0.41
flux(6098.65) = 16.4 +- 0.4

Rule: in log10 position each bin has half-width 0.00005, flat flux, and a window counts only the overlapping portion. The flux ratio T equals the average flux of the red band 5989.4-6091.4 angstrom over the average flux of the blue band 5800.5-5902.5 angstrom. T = 1.21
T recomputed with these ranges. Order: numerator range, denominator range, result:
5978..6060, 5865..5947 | 1.30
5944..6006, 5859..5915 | 1.31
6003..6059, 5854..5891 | 1.30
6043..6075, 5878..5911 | 1.76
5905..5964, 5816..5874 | 0.94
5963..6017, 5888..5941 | 1.30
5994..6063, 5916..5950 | 1.13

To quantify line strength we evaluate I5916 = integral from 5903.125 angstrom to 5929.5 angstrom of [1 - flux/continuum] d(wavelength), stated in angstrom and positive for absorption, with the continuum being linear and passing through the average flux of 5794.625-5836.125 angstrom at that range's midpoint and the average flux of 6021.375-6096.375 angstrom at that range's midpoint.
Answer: 4.6 angstrom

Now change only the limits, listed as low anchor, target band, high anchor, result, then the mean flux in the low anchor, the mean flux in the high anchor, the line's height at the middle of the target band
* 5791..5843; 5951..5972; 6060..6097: 2.3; 15.4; 16.6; 16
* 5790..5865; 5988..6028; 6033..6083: 2.2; 15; 16.5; 16.2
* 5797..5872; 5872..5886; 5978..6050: 2.5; 14.9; 15.4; 15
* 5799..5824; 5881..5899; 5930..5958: 9.1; 15.4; 14.2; 14.7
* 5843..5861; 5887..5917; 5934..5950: 10.0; 14.3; 14.5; 14.4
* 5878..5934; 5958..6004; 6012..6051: -2.9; 11.1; 15.8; 13.9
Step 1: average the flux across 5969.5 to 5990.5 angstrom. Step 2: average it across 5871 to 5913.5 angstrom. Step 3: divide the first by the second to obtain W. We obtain 1.41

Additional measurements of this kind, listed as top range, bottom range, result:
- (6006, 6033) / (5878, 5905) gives 1.76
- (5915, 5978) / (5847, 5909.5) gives 1.22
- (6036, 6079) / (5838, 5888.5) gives 1.23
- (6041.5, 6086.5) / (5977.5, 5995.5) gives 1.11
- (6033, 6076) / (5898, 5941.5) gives 1.26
